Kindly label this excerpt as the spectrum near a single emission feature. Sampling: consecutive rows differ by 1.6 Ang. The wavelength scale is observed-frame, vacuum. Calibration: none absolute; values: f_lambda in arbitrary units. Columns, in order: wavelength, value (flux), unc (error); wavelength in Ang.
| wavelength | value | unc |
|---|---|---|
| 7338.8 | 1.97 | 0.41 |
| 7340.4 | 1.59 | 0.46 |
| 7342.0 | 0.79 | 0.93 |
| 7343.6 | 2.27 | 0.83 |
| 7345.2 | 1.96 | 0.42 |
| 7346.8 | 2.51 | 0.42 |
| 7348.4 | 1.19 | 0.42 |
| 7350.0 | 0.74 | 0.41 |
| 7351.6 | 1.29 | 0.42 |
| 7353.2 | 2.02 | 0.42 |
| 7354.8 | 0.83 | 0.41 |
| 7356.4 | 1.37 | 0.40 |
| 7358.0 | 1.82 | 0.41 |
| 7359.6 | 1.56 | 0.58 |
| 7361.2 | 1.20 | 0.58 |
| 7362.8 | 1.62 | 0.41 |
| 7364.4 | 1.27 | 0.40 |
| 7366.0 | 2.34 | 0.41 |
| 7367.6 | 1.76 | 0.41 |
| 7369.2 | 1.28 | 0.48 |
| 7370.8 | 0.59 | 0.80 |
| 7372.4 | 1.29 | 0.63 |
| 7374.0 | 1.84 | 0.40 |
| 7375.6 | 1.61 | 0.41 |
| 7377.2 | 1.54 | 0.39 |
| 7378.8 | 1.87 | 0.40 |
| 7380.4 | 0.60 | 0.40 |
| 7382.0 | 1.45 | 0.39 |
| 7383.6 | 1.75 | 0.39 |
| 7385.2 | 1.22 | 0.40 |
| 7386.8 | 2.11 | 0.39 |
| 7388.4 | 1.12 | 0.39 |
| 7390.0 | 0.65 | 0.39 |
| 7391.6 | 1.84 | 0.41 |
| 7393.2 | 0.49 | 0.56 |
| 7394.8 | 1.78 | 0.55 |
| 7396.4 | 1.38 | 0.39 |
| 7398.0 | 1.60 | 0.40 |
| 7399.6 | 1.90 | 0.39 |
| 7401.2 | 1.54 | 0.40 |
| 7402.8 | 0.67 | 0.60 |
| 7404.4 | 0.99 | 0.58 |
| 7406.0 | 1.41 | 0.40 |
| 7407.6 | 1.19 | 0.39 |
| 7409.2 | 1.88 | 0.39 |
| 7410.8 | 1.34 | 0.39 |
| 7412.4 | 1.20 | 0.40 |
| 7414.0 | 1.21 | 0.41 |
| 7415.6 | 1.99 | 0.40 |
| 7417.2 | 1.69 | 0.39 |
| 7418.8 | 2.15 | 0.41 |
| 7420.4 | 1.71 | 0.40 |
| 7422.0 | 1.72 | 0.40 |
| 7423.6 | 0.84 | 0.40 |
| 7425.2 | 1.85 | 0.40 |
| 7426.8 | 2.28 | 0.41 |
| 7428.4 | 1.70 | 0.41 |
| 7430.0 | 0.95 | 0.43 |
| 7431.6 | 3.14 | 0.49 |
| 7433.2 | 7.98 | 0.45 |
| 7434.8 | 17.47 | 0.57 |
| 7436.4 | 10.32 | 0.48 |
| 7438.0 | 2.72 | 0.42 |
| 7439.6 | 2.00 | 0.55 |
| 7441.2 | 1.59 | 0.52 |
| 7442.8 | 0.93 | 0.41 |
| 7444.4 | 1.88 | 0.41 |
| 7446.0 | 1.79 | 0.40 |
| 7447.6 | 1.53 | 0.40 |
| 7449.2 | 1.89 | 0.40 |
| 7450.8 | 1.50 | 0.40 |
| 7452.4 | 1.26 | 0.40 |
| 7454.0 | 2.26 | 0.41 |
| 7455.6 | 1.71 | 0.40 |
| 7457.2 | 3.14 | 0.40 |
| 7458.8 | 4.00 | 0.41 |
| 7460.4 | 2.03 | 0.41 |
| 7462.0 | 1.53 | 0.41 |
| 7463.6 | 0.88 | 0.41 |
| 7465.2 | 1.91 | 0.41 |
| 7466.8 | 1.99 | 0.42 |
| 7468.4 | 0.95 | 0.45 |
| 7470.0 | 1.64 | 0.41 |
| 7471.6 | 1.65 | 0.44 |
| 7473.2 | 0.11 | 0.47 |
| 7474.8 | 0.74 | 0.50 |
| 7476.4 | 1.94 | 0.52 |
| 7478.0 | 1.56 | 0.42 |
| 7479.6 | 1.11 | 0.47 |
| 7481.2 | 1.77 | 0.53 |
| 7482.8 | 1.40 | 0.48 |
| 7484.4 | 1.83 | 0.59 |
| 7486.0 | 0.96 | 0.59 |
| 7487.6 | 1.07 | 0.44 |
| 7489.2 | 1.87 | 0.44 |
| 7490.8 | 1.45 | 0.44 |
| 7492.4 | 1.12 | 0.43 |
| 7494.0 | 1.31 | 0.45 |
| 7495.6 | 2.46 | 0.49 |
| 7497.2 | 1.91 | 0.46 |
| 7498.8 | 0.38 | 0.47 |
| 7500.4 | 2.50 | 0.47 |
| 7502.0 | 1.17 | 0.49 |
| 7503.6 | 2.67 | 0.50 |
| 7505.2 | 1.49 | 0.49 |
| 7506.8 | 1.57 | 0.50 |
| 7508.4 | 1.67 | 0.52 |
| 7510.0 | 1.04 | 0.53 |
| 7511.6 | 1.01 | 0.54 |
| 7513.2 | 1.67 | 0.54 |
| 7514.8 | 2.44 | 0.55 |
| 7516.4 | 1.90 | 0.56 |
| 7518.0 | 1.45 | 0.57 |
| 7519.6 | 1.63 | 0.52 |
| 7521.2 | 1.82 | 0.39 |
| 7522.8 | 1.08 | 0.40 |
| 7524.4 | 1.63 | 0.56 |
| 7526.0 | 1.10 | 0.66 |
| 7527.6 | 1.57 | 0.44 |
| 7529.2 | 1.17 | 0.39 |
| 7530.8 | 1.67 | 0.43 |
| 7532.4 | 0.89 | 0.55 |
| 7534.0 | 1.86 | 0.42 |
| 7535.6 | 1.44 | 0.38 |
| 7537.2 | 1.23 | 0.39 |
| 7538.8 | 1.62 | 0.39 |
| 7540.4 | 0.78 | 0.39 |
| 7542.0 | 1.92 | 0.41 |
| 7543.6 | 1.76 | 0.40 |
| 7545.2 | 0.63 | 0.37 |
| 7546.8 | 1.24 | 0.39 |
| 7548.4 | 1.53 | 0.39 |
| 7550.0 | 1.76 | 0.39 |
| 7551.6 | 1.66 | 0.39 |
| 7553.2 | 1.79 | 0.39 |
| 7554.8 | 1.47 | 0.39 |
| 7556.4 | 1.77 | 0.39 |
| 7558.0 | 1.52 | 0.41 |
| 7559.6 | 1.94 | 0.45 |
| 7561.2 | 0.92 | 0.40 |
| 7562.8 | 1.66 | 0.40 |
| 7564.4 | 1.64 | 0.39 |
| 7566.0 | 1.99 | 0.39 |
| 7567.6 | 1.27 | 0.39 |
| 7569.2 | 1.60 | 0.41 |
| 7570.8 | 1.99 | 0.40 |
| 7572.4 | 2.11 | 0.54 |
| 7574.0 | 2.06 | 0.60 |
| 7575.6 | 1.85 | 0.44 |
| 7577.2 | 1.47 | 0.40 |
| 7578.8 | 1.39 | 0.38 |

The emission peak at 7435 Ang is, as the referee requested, H-alpha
